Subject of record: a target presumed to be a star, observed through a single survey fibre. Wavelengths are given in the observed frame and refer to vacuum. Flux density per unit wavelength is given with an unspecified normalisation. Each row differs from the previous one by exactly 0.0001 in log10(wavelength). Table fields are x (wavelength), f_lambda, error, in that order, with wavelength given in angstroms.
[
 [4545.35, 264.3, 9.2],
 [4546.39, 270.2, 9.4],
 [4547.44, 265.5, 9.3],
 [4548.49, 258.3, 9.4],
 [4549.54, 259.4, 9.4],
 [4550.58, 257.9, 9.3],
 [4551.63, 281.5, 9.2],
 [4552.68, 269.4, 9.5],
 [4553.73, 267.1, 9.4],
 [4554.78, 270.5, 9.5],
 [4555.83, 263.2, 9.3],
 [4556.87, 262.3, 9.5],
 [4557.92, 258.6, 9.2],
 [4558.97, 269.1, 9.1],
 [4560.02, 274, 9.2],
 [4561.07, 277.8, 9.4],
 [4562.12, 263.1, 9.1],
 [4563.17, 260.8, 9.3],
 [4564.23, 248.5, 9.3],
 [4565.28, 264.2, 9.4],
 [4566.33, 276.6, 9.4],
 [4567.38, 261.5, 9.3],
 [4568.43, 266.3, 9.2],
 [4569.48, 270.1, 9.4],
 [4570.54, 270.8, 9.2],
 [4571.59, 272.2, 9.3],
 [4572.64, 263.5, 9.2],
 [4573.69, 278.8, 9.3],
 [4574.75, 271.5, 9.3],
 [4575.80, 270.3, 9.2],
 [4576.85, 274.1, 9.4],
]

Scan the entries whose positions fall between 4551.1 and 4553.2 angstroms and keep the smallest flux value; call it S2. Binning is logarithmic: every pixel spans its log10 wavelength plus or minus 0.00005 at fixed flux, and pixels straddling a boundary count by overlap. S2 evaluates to 269.4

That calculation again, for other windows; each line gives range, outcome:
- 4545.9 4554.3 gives 257.9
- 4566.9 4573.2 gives 261.5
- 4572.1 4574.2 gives 263.5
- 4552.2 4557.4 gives 262.3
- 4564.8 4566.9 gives 264.2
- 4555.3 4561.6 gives 258.6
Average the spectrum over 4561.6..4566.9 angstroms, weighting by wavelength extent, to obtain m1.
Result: 262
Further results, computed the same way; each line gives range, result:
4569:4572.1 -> 271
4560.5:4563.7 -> 267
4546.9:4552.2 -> 264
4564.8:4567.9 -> 268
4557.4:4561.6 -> 270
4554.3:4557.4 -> 266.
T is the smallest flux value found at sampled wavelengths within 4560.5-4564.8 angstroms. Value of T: 248.5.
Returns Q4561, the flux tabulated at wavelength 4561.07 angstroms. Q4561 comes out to 277.8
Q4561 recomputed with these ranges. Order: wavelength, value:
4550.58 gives 257.9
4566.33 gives 276.6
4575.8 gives 270.3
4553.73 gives 267.1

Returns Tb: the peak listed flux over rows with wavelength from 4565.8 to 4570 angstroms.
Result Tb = 276.6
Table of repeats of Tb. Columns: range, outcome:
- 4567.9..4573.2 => 272.2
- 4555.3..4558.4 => 263.2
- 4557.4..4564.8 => 277.8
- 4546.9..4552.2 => 281.5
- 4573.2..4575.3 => 278.8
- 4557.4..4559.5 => 269.1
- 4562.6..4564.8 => 260.8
